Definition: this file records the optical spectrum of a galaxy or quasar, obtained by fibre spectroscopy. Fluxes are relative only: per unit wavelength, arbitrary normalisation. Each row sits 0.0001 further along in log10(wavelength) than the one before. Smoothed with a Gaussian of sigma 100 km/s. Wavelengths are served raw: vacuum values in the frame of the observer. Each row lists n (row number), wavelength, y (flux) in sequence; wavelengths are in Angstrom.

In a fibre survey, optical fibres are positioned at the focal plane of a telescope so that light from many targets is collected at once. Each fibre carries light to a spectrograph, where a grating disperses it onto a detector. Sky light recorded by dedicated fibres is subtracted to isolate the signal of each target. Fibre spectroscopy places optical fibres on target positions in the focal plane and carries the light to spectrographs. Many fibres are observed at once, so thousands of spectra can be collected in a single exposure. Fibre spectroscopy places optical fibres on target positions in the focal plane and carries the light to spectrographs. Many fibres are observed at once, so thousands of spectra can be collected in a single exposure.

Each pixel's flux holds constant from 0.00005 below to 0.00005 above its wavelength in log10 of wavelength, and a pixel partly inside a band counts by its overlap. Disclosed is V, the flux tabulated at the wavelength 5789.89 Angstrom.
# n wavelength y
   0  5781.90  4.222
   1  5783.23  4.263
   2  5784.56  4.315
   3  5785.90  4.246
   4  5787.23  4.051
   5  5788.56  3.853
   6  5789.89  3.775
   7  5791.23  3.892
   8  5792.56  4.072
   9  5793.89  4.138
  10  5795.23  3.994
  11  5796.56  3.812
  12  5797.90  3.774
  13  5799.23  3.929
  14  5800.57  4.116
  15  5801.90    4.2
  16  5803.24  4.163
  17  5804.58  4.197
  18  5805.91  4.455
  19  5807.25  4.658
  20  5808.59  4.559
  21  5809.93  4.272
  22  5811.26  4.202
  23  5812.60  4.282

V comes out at 3.775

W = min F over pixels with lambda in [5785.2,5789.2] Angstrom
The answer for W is 3.853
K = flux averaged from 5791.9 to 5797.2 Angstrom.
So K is 4.01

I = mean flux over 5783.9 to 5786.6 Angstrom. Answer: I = 4.27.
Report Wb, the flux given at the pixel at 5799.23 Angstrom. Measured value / 3.929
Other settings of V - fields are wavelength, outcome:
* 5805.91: 4.455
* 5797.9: 3.774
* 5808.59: 4.559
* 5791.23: 3.892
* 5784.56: 4.315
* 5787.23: 4.051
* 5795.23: 3.994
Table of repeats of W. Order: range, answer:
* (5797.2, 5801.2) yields 3.774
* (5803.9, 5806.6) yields 4.197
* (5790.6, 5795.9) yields 3.892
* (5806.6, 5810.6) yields 4.272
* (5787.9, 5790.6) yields 3.775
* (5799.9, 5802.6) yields 4.116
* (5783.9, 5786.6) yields 4.246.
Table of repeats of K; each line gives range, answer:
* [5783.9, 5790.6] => 4.04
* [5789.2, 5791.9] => 3.83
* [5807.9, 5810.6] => 4.42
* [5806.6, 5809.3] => 4.59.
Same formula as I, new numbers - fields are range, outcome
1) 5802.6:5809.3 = 4.4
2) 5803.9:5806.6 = 4.33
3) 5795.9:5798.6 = 3.79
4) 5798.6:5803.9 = 4.1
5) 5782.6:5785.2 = 4.29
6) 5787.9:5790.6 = 3.81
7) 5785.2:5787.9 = 4.15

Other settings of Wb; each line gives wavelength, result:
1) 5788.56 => 3.853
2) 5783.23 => 4.263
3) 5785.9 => 4.246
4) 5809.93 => 4.272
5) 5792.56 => 4.072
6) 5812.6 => 4.282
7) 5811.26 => 4.202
